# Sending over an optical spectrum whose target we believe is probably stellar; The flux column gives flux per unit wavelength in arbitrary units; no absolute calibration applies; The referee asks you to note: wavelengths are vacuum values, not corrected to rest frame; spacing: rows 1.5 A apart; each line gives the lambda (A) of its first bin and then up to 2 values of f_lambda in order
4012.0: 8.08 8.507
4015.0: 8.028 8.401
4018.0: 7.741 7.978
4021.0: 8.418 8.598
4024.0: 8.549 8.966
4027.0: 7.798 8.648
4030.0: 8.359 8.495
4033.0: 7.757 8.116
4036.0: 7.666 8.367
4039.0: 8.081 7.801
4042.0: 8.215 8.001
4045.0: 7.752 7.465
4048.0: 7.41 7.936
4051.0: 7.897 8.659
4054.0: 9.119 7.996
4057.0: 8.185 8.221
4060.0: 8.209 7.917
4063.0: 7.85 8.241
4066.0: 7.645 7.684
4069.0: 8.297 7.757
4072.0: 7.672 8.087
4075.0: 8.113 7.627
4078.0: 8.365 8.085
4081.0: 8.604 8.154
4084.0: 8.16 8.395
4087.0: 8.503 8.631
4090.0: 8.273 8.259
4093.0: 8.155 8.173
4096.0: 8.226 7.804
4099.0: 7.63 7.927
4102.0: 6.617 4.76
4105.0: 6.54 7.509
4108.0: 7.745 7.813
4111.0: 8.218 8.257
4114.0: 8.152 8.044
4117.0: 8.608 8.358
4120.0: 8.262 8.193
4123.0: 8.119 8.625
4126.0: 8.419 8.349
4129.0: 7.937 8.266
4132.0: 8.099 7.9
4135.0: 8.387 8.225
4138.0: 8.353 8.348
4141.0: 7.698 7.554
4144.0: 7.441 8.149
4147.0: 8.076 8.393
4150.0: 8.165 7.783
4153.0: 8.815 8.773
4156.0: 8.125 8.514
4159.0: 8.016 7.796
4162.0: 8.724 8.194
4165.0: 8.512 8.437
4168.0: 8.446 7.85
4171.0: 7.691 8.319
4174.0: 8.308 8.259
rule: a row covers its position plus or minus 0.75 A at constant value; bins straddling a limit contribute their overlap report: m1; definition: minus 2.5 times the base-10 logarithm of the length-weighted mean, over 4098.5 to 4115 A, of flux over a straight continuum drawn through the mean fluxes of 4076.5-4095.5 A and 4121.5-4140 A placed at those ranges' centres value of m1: 0.123 mag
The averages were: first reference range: 8.28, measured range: 7.39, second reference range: 8.25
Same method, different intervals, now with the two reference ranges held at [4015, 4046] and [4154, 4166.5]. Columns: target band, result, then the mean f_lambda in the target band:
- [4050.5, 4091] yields 0.01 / 8.16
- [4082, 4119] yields 0.05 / 7.87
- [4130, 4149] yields 0.03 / 8.06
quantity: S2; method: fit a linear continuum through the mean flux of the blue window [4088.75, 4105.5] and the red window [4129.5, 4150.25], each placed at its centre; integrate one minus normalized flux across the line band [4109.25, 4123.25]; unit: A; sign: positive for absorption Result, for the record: -0.8 A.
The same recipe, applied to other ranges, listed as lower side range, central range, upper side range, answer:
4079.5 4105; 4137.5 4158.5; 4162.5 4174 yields -0.1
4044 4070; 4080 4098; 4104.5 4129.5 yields -0.5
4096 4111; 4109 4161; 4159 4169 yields -2.6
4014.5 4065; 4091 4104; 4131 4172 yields 1.0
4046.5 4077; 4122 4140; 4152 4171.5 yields -0.1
